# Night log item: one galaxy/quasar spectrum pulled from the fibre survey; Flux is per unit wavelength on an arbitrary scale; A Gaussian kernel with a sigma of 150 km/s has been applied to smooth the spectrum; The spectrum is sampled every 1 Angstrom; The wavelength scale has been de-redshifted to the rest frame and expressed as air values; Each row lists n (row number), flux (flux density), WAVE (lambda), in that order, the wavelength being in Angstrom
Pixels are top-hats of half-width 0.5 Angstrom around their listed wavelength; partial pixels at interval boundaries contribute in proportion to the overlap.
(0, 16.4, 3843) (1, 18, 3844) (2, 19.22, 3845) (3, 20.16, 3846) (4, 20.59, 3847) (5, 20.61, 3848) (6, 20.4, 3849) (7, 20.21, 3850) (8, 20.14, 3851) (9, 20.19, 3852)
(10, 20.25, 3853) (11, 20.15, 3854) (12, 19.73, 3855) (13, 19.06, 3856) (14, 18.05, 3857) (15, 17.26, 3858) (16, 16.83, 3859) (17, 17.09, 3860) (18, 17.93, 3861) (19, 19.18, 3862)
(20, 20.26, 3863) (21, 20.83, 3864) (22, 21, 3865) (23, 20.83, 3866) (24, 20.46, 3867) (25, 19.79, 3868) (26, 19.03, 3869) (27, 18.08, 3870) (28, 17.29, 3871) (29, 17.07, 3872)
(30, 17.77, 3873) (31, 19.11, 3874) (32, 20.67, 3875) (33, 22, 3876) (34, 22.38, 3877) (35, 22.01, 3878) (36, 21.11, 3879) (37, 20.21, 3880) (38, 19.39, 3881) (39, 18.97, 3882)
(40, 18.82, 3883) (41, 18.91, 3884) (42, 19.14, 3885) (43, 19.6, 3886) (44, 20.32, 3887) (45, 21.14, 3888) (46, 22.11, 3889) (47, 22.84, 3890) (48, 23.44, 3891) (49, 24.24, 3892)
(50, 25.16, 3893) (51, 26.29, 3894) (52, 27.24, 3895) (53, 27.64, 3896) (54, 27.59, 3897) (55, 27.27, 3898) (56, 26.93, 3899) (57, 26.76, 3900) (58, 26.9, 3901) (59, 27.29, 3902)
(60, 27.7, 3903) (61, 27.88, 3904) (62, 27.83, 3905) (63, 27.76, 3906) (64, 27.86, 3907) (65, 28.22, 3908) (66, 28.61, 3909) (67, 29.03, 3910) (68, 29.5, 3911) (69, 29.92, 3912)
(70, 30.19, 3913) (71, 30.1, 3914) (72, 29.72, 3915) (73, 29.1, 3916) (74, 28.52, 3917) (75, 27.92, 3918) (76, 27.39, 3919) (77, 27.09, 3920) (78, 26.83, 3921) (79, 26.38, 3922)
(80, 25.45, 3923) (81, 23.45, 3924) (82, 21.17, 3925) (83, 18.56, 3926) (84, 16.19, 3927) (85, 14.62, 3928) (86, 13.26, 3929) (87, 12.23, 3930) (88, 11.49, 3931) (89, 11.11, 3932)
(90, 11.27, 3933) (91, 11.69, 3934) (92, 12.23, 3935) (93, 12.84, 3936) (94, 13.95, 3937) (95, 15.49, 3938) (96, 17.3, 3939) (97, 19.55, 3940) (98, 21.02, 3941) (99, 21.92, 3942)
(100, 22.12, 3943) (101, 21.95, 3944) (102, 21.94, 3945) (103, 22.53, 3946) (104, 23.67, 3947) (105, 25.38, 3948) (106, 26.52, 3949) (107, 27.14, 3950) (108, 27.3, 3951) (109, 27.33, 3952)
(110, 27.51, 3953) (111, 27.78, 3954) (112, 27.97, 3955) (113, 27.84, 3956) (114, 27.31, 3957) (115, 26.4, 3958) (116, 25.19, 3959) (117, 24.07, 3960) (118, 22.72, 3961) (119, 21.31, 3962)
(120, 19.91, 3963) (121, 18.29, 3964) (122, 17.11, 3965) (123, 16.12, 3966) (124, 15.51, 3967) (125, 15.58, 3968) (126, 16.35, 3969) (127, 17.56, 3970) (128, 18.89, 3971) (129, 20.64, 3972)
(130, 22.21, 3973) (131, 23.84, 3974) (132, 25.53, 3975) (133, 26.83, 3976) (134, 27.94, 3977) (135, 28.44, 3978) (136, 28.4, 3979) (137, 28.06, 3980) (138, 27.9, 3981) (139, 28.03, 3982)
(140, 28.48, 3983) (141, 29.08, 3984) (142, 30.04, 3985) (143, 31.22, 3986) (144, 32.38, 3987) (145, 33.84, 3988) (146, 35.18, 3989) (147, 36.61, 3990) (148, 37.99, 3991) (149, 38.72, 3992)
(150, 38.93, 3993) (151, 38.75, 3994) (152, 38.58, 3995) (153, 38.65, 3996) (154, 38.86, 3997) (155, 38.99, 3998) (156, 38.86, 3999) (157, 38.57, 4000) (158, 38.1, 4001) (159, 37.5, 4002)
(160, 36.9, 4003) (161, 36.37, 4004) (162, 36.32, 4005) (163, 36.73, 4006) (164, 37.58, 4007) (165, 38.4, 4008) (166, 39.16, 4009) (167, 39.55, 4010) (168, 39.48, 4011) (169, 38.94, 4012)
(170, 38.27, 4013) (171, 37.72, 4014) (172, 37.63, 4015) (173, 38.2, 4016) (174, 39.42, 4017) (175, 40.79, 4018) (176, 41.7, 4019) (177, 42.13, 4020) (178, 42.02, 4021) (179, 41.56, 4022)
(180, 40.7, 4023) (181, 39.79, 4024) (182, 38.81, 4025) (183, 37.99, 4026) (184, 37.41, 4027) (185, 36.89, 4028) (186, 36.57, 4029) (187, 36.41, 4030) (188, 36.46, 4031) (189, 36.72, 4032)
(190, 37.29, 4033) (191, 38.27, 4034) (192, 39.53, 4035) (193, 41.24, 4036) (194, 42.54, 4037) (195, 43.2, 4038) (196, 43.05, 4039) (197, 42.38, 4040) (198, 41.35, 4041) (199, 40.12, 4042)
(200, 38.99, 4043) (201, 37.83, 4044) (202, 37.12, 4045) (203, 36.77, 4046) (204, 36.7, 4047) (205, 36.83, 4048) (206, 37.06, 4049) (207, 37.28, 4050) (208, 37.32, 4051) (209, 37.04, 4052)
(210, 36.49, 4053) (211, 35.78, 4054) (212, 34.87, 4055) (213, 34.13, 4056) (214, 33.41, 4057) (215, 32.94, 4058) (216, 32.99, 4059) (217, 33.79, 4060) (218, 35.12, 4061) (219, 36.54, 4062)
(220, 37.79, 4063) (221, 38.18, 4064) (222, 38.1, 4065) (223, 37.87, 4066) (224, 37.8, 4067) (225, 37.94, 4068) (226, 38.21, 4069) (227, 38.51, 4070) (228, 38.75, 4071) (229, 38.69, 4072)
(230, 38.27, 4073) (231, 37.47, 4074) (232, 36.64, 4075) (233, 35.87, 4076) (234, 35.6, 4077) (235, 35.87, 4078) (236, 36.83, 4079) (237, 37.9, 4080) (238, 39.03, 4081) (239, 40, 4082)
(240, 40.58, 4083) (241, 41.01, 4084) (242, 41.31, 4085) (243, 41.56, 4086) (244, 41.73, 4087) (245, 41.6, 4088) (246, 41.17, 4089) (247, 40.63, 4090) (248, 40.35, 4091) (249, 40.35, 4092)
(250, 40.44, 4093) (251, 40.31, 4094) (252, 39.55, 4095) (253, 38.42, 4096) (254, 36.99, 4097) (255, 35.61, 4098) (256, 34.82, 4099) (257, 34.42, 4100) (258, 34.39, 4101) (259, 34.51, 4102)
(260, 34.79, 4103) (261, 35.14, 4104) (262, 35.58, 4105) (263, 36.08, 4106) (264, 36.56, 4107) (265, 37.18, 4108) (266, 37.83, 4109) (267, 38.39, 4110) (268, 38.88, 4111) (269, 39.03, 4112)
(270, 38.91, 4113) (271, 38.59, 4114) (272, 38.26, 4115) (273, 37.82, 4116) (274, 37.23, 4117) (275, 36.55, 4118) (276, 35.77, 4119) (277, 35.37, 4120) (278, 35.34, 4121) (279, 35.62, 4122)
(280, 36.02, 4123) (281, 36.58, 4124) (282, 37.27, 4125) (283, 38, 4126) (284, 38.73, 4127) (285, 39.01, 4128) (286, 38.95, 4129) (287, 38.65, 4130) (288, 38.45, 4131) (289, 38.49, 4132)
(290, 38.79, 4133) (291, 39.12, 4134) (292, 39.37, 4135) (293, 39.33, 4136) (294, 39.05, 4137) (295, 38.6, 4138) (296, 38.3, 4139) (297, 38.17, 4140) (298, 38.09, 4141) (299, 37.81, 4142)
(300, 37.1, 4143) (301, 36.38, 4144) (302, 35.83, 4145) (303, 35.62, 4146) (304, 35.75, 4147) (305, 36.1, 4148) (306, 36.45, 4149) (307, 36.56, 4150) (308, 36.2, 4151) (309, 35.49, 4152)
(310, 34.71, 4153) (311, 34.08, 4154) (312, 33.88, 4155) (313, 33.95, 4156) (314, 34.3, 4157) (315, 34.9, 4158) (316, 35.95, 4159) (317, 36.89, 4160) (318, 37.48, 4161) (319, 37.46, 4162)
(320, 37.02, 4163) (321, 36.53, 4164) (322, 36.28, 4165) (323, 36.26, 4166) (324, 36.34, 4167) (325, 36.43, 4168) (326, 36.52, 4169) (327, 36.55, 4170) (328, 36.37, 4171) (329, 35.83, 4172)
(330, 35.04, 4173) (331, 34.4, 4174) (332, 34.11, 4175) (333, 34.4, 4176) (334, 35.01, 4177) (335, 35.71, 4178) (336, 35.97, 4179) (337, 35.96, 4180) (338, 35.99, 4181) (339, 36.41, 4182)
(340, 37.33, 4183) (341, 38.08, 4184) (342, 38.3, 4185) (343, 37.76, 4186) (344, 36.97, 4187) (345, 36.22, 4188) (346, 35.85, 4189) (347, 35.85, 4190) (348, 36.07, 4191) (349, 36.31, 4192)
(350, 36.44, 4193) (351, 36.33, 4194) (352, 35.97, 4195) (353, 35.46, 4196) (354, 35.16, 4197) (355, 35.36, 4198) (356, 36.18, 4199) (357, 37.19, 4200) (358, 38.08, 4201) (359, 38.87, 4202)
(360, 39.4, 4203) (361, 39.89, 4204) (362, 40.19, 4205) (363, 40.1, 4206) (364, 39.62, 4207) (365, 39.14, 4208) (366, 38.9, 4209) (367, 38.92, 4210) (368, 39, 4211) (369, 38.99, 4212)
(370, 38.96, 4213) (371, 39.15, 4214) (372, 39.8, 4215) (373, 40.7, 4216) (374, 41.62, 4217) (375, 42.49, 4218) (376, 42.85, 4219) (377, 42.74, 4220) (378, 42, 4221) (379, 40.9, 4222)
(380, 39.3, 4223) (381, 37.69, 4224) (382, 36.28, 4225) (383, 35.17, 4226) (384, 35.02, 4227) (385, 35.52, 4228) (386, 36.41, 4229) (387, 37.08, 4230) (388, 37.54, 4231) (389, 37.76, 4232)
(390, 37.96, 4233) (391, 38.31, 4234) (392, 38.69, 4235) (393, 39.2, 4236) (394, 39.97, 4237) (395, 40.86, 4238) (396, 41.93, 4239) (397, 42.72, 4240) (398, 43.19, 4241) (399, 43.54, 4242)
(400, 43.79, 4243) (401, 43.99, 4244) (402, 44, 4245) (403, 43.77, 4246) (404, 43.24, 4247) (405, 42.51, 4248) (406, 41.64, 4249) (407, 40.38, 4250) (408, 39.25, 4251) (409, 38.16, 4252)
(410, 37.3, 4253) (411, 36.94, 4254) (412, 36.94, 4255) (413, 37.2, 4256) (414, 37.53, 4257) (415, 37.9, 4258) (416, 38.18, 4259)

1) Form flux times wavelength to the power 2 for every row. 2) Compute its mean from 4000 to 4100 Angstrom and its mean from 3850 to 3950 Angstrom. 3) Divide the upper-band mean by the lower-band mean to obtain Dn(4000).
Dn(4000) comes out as 1.9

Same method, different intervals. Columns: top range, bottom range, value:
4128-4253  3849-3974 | 1.99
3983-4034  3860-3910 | 1.76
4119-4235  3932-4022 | 1.43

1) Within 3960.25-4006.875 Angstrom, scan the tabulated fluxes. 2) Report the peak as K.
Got 38.99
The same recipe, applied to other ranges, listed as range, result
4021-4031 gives 42.02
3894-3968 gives 30.19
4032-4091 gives 43.2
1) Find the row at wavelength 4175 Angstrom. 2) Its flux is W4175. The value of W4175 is 34.11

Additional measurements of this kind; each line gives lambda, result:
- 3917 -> 28.52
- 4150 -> 36.56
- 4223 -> 39.3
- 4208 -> 39.14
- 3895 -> 27.24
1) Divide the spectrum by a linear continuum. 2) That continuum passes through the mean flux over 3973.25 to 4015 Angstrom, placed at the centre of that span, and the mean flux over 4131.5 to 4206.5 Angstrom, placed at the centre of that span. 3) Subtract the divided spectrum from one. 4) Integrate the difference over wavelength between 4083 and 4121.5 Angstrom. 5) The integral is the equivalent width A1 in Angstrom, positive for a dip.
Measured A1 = -2.3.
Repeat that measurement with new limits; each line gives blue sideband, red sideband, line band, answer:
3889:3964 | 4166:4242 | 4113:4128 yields -1.5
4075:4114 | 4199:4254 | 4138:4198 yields 4.4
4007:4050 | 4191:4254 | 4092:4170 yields 4.4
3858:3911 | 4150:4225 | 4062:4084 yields -4.3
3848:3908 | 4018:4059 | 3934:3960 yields 5.8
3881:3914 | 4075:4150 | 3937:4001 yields 6.3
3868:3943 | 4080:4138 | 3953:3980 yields 4.1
